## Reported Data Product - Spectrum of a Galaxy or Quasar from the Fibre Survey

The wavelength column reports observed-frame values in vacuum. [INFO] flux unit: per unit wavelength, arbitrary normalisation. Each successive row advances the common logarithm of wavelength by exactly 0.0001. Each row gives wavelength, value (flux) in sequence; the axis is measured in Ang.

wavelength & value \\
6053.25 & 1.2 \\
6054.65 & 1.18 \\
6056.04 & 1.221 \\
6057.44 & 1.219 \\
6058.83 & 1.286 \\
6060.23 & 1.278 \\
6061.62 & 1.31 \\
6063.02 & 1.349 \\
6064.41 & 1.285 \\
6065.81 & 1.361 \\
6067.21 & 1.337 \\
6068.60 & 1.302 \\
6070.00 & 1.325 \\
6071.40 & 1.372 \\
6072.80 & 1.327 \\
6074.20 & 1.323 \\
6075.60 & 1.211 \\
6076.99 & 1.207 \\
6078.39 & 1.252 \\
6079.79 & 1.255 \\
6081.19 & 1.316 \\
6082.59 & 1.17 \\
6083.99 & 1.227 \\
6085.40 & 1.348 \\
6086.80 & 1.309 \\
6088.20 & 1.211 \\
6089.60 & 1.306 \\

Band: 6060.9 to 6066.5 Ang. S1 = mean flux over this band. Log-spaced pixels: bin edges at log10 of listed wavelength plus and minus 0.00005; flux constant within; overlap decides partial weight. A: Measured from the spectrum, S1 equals 1.33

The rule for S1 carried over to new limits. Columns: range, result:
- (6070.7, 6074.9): 1.34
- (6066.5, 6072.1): 1.33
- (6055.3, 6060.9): 1.25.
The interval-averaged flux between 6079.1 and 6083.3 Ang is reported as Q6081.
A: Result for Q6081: 1.25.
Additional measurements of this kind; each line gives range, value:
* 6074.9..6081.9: 1.25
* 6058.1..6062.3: 1.29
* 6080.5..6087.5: 1.27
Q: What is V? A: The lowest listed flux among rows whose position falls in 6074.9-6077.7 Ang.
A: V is 1.207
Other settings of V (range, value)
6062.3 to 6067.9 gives 1.285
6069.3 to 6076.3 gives 1.211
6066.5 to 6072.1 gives 1.302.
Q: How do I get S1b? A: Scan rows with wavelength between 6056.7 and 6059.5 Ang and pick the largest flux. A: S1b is 1.286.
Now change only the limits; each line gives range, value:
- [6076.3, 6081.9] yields 1.316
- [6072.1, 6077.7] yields 1.327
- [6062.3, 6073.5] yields 1.372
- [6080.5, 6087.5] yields 1.348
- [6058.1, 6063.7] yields 1.349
